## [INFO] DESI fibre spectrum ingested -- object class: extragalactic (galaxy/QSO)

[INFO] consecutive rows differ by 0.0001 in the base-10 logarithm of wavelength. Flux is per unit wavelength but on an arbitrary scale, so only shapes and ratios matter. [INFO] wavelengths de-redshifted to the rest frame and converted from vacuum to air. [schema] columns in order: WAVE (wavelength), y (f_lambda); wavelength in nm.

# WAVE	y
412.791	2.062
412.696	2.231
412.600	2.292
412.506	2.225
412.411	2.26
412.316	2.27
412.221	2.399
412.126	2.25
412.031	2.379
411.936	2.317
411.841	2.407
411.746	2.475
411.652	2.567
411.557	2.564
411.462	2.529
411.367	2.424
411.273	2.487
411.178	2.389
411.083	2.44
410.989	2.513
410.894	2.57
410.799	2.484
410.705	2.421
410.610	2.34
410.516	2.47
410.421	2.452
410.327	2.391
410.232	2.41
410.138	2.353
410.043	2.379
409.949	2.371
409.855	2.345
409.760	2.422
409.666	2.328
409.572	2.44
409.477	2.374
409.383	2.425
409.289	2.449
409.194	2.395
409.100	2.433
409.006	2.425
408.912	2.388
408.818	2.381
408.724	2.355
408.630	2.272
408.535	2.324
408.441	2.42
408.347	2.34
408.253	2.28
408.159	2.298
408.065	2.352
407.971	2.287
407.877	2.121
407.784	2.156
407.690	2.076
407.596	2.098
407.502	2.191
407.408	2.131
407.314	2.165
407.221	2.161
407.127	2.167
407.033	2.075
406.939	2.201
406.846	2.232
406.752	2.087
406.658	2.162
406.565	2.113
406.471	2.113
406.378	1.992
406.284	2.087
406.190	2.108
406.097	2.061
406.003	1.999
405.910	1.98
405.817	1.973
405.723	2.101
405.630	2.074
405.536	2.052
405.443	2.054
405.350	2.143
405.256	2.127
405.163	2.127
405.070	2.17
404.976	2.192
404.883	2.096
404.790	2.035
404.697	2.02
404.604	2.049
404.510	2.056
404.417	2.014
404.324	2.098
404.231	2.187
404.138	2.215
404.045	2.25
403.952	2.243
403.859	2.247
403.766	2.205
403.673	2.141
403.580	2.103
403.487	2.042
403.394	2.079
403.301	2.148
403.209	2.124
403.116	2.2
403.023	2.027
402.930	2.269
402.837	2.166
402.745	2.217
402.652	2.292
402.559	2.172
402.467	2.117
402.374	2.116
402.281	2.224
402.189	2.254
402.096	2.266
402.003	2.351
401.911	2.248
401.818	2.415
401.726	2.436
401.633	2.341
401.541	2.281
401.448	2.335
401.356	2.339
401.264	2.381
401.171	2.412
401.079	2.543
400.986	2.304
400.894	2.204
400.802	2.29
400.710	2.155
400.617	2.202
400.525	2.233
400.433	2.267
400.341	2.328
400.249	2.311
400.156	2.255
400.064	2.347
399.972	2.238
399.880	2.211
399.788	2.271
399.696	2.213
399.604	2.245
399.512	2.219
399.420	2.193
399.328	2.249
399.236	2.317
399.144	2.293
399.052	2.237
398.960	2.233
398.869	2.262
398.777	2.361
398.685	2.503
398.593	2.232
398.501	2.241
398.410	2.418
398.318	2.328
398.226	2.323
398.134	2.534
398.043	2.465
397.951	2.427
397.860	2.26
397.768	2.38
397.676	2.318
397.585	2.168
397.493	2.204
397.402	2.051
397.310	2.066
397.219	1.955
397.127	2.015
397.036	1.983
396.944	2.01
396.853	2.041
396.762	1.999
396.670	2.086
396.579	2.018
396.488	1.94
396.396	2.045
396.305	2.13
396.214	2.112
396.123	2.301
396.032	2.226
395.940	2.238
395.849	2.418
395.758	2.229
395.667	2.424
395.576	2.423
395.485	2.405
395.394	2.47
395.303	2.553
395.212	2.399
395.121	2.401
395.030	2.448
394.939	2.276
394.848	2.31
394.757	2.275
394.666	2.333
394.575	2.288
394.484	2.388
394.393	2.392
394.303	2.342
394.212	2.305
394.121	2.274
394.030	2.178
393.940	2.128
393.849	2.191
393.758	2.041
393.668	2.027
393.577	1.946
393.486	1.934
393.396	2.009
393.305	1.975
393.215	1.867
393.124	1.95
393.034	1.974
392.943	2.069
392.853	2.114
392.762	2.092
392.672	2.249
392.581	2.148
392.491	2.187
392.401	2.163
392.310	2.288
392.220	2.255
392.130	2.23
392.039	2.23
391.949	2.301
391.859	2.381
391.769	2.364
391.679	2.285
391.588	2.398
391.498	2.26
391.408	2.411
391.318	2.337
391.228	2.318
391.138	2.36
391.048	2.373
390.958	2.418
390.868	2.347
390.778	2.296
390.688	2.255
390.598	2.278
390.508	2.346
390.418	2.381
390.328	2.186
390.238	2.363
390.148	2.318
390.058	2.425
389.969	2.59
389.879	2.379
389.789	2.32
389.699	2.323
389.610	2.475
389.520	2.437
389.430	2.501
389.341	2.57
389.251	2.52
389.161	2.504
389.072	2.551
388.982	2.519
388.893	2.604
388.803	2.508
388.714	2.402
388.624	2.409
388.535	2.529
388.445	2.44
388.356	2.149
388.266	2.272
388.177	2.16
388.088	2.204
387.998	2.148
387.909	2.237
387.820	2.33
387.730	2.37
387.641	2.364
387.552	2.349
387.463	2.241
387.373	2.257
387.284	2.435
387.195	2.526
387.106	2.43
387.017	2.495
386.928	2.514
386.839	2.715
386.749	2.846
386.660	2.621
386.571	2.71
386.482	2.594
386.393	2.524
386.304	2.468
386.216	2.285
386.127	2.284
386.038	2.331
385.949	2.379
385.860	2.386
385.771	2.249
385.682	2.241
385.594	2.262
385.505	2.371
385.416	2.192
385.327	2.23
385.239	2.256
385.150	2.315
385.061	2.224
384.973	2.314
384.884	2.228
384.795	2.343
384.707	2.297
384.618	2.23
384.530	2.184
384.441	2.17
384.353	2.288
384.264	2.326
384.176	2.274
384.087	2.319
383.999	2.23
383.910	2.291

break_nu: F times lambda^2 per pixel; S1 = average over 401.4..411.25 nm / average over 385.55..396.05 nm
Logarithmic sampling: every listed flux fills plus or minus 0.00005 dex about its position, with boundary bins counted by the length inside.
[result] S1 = 1.04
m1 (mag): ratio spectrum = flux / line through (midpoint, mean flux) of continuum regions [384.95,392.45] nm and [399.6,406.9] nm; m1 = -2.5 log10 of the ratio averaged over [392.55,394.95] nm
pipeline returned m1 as 0.08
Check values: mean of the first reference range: 2.37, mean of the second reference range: 2.19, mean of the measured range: 2.15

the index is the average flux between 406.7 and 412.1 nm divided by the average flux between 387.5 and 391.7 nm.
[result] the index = 0.99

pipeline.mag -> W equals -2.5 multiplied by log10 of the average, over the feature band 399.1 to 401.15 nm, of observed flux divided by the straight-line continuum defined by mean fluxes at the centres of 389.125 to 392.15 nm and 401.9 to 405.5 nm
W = -0.03 mag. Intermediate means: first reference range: 2.37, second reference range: 2.15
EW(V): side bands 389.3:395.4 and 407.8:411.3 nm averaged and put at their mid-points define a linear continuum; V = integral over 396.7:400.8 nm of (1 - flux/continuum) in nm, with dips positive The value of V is 0.13 nm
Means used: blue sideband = 2.27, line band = 2.24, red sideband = 2.38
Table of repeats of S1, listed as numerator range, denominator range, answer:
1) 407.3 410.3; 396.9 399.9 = 1.09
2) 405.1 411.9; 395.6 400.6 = 1.08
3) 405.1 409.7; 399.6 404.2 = 1.01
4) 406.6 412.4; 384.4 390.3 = 1.10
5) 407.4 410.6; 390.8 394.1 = 1.16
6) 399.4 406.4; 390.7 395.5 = 1.03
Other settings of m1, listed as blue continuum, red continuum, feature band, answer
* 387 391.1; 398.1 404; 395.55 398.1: 0.06 mag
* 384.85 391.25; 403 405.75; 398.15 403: -0.05 mag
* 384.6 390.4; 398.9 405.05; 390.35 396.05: 0.03 mag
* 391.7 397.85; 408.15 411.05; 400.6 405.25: 0.05 mag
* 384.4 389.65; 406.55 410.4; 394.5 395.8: -0.01 mag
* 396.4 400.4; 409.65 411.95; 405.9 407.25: 0.13 mag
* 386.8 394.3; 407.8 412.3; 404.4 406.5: 0.15 mag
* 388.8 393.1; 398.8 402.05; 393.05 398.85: 0.04 mag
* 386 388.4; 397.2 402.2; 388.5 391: -0.02 mag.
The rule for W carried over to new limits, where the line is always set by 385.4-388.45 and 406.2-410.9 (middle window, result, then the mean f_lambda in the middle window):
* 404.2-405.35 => 0.103 mag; 2.1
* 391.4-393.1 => 0.065 mag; 2.22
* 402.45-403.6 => 0.078 mag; 2.15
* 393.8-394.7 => 0.034 mag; 2.28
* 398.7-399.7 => 0.030 mag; 2.27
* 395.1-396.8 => 0.044 mag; 2.25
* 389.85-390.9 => 0.010 mag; 2.35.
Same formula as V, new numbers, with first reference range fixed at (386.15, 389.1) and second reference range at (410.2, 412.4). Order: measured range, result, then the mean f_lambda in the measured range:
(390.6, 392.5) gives 0.094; 2.31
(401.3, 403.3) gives 0.151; 2.25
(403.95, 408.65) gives 0.555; 2.14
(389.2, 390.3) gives -0.001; 2.43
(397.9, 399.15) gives 0.042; 2.35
